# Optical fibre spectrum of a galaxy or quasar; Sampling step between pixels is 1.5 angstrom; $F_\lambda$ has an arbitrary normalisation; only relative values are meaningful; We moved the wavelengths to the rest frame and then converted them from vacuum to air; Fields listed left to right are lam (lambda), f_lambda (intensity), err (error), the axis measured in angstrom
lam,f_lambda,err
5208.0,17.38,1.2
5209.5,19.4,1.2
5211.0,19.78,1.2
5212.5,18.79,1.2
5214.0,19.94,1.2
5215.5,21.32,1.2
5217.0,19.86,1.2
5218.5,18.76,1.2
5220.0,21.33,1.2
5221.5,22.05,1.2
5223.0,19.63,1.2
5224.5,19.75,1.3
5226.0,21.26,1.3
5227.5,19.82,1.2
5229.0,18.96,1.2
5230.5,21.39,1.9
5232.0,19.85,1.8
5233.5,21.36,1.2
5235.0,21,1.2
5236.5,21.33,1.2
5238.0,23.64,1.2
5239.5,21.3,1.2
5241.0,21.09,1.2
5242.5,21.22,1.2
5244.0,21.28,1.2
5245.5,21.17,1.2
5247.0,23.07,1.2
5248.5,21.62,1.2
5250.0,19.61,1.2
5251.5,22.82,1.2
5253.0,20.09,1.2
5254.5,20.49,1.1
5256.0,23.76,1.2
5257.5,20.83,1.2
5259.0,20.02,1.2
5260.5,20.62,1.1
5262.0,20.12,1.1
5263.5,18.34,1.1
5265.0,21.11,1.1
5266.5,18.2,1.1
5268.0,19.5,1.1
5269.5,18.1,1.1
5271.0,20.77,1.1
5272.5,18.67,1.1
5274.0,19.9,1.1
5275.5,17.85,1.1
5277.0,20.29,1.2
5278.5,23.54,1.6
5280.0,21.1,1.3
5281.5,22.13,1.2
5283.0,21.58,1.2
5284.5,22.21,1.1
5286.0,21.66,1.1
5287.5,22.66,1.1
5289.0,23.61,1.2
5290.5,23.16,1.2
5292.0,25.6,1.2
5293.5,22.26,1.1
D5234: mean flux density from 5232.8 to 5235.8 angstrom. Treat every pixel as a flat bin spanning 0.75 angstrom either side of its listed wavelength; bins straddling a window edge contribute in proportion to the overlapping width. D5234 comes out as 21.2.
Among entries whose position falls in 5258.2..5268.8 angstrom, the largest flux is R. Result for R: 21.11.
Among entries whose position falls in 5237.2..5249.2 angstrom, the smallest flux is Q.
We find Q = 21.09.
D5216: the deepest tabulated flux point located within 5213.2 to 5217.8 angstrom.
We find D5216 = 19.86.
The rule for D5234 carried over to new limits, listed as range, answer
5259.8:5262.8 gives 20.3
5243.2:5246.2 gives 21.2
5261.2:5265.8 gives 19.8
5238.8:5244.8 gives 21.2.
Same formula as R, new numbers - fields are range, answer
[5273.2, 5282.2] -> 23.54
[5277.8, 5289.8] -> 23.61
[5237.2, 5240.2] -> 23.64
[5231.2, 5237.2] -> 21.36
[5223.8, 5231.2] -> 21.39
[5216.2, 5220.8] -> 21.33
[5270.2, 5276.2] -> 20.77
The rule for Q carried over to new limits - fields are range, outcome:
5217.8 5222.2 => 18.76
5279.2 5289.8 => 21.1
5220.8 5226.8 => 19.63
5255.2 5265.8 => 18.34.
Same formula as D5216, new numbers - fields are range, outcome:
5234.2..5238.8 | 21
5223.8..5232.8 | 18.96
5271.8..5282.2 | 17.85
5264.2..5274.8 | 18.1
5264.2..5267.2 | 18.2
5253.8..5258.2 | 20.49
